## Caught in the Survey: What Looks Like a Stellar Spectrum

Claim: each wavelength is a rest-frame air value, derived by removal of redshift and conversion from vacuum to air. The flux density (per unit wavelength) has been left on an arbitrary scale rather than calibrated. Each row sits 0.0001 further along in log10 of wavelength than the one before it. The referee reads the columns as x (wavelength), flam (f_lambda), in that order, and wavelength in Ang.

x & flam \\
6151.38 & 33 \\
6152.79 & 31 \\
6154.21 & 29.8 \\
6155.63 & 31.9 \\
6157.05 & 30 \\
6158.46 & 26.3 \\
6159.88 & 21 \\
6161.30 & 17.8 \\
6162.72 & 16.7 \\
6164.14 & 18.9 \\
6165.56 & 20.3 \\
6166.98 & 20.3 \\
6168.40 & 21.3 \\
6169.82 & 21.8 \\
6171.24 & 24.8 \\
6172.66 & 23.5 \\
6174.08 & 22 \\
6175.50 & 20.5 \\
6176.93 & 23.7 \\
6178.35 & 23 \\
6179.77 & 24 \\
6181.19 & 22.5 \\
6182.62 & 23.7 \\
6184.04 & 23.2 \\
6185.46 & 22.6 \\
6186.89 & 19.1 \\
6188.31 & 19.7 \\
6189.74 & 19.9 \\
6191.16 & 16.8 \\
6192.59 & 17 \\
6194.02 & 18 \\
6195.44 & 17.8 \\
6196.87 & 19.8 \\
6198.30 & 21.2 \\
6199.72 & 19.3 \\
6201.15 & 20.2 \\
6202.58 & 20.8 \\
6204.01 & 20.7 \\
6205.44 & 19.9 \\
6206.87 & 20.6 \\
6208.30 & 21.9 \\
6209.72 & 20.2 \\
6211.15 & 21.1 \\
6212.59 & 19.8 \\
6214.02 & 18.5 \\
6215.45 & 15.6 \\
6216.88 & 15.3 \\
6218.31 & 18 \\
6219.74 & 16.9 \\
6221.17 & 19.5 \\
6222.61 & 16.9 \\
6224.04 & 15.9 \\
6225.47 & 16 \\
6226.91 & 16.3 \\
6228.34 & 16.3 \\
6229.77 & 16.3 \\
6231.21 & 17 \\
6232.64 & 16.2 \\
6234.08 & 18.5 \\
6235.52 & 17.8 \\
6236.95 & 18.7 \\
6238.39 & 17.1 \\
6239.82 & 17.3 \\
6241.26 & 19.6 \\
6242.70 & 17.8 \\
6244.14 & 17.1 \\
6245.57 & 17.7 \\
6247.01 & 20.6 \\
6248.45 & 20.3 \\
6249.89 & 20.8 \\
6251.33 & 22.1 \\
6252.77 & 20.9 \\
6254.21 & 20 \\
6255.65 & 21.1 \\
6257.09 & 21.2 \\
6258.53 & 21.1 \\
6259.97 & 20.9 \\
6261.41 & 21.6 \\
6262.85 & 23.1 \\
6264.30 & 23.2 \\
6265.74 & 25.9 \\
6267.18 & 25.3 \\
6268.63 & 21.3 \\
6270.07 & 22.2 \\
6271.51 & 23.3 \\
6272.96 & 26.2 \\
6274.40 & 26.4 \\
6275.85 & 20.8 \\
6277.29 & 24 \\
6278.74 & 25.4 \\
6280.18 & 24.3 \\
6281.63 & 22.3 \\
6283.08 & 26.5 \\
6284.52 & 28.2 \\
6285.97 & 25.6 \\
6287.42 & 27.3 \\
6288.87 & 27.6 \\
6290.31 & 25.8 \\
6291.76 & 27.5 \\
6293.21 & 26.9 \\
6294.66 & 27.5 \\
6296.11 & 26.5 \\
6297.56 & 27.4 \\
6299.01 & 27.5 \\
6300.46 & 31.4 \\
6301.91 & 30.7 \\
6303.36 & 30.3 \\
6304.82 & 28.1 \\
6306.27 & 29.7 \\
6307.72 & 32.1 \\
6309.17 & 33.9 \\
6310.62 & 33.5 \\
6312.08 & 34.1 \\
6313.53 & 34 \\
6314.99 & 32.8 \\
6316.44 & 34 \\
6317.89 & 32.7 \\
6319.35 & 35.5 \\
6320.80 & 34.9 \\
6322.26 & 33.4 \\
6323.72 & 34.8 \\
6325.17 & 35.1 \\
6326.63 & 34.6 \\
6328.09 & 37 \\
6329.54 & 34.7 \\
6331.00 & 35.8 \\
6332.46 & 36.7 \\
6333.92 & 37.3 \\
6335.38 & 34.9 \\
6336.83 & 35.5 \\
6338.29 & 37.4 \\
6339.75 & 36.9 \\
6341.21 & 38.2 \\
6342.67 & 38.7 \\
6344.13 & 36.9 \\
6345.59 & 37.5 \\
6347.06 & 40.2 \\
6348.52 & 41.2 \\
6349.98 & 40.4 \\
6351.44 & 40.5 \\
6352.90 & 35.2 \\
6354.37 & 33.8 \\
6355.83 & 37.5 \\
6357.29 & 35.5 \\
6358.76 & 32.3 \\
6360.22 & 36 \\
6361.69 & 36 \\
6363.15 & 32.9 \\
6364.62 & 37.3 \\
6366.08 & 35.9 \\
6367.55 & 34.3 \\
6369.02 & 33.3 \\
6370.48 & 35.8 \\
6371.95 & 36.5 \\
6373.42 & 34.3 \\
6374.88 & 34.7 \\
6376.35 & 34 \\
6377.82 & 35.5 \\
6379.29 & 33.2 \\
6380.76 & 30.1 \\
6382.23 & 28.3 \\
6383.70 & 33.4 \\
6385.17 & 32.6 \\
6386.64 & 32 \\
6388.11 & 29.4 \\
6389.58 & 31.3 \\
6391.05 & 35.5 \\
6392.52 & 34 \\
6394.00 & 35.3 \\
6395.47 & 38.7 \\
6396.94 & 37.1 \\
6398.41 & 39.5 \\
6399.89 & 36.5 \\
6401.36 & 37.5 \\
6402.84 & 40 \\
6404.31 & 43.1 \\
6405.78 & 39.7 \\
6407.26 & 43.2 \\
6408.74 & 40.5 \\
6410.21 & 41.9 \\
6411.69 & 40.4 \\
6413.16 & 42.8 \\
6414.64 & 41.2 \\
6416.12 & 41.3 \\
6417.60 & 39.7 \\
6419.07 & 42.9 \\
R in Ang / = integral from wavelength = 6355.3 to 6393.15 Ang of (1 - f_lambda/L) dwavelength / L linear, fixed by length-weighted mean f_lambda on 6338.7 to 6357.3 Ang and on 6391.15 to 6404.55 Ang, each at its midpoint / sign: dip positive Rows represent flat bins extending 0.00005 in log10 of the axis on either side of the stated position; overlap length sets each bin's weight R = 3.93 Ang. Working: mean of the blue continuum 38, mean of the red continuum 37.7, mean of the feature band 33.9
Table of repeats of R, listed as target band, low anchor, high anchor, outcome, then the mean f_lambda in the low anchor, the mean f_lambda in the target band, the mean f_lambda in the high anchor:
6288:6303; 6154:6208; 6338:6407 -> 1.1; 21.5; 27.9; 35.9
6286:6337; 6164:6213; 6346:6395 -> -2.6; 20.9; 31.9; 34.8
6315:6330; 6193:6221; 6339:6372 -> -0.8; 19.2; 34.6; 36.6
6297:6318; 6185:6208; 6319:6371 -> 0.4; 19.6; 31.5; 36.2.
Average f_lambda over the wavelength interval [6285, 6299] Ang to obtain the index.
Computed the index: 26.9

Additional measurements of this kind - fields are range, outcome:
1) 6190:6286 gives 20.2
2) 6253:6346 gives 29.4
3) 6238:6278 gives 21.4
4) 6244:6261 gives 20.5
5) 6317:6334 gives 35.1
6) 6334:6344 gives 37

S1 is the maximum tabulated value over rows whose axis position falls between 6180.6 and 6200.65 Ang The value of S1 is 23.7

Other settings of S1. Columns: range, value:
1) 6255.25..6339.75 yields 37.4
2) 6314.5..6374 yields 41.2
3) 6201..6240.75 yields 21.9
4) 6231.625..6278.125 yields 26.4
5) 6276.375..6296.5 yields 28.2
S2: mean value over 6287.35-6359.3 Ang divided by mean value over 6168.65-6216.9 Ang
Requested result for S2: 1.64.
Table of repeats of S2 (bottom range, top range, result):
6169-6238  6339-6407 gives 1.84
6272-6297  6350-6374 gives 1.38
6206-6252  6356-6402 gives 1.89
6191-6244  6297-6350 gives 1.89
